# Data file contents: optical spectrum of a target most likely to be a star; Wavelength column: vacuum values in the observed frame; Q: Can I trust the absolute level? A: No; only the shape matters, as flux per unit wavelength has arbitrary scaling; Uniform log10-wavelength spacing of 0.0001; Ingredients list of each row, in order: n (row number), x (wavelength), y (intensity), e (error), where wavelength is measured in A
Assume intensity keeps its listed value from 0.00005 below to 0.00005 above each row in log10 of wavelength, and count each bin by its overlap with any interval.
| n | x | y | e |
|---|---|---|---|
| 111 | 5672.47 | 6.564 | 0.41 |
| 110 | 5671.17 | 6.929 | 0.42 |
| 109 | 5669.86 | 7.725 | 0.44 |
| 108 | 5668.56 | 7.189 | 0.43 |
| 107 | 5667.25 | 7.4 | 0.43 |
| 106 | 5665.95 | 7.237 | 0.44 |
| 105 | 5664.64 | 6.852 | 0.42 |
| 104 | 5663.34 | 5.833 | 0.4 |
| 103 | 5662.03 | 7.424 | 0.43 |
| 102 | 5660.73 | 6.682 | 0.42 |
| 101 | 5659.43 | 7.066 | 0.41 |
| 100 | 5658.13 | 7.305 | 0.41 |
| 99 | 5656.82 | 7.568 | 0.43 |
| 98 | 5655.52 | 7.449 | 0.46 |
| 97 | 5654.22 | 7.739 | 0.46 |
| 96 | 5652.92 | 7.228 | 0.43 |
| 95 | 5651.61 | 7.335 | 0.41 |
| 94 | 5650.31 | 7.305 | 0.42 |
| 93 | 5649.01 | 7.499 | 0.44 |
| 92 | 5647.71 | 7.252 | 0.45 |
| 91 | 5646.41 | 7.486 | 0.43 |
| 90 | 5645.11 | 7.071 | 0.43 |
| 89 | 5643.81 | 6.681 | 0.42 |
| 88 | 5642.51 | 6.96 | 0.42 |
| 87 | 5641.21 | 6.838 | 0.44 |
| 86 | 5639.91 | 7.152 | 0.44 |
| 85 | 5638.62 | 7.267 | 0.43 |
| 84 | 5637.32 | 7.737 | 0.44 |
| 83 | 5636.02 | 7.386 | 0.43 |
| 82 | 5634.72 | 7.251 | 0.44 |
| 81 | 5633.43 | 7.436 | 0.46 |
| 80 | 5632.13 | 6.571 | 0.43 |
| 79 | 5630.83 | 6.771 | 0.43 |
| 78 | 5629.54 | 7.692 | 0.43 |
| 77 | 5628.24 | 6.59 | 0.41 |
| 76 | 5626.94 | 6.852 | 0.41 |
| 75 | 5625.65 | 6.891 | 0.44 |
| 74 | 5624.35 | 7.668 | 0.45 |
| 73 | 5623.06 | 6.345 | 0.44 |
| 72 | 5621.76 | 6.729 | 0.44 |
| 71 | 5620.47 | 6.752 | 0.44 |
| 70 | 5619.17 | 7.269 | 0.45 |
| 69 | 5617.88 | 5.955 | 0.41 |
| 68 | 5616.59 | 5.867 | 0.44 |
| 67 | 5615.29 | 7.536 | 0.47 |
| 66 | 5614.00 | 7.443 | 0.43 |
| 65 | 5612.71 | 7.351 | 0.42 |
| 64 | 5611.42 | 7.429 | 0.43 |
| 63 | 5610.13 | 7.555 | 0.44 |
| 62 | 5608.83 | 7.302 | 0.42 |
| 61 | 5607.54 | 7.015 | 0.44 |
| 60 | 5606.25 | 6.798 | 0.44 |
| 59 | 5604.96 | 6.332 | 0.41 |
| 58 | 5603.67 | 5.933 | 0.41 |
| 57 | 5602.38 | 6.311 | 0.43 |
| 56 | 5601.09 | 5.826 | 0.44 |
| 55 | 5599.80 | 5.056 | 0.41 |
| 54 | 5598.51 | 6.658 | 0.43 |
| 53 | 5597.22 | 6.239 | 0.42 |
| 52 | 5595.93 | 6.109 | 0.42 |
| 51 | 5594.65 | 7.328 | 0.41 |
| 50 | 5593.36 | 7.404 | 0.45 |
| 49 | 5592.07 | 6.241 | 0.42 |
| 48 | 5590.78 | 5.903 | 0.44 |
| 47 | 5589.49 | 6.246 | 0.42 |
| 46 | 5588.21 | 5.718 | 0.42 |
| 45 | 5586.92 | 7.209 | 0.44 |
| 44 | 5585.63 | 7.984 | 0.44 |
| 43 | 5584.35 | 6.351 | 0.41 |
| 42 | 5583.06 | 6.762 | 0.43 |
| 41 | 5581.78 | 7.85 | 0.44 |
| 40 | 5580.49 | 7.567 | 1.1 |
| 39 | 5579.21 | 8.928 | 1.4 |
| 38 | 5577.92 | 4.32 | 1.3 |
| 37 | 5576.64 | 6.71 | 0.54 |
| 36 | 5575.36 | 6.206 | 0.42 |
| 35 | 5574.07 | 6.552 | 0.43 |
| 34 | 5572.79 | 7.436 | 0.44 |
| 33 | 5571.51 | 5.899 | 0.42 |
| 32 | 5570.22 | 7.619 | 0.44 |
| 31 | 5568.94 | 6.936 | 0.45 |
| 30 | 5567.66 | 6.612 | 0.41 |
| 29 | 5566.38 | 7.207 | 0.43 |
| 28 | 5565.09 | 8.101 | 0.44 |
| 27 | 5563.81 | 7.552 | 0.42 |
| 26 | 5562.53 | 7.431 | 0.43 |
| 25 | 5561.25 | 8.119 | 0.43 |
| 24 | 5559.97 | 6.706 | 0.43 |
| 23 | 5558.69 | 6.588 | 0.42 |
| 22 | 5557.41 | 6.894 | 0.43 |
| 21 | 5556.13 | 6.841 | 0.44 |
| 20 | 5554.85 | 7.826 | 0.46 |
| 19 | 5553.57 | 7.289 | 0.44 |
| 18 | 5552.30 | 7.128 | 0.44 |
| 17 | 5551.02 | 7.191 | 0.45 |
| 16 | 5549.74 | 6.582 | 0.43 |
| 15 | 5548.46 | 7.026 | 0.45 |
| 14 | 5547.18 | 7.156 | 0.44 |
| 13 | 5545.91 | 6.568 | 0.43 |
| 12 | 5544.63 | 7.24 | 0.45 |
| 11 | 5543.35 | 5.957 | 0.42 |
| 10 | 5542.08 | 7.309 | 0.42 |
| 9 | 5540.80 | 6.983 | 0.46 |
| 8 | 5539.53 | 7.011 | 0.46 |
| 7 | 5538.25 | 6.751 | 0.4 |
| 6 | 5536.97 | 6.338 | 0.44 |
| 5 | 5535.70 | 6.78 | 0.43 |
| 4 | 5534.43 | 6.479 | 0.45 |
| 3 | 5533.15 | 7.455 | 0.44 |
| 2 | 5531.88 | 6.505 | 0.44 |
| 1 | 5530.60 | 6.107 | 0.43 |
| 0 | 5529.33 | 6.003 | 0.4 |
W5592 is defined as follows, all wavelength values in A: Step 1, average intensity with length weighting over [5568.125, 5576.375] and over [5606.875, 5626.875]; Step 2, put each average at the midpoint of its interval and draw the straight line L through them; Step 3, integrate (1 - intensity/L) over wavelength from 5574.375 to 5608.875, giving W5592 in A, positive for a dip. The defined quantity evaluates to 1.4 A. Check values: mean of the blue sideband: 6.77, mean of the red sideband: 7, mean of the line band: 6.59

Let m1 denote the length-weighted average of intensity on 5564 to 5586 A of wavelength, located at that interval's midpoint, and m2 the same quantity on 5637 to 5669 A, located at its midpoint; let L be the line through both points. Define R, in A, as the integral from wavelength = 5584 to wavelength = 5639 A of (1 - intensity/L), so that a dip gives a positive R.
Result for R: 2.2 A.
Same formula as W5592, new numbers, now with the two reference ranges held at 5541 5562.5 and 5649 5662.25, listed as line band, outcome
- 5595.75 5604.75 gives 1.4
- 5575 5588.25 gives 0.3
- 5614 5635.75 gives 1.0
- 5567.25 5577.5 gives 0.6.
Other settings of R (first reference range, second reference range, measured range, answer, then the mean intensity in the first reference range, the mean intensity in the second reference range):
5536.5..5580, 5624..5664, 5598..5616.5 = 0.92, 6.98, 7.16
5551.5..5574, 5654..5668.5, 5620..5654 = 0.10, 7.17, 7.13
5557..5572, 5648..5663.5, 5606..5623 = 0.52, 7.15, 7.25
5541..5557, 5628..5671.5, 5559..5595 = 0.52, 7.01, 7.18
